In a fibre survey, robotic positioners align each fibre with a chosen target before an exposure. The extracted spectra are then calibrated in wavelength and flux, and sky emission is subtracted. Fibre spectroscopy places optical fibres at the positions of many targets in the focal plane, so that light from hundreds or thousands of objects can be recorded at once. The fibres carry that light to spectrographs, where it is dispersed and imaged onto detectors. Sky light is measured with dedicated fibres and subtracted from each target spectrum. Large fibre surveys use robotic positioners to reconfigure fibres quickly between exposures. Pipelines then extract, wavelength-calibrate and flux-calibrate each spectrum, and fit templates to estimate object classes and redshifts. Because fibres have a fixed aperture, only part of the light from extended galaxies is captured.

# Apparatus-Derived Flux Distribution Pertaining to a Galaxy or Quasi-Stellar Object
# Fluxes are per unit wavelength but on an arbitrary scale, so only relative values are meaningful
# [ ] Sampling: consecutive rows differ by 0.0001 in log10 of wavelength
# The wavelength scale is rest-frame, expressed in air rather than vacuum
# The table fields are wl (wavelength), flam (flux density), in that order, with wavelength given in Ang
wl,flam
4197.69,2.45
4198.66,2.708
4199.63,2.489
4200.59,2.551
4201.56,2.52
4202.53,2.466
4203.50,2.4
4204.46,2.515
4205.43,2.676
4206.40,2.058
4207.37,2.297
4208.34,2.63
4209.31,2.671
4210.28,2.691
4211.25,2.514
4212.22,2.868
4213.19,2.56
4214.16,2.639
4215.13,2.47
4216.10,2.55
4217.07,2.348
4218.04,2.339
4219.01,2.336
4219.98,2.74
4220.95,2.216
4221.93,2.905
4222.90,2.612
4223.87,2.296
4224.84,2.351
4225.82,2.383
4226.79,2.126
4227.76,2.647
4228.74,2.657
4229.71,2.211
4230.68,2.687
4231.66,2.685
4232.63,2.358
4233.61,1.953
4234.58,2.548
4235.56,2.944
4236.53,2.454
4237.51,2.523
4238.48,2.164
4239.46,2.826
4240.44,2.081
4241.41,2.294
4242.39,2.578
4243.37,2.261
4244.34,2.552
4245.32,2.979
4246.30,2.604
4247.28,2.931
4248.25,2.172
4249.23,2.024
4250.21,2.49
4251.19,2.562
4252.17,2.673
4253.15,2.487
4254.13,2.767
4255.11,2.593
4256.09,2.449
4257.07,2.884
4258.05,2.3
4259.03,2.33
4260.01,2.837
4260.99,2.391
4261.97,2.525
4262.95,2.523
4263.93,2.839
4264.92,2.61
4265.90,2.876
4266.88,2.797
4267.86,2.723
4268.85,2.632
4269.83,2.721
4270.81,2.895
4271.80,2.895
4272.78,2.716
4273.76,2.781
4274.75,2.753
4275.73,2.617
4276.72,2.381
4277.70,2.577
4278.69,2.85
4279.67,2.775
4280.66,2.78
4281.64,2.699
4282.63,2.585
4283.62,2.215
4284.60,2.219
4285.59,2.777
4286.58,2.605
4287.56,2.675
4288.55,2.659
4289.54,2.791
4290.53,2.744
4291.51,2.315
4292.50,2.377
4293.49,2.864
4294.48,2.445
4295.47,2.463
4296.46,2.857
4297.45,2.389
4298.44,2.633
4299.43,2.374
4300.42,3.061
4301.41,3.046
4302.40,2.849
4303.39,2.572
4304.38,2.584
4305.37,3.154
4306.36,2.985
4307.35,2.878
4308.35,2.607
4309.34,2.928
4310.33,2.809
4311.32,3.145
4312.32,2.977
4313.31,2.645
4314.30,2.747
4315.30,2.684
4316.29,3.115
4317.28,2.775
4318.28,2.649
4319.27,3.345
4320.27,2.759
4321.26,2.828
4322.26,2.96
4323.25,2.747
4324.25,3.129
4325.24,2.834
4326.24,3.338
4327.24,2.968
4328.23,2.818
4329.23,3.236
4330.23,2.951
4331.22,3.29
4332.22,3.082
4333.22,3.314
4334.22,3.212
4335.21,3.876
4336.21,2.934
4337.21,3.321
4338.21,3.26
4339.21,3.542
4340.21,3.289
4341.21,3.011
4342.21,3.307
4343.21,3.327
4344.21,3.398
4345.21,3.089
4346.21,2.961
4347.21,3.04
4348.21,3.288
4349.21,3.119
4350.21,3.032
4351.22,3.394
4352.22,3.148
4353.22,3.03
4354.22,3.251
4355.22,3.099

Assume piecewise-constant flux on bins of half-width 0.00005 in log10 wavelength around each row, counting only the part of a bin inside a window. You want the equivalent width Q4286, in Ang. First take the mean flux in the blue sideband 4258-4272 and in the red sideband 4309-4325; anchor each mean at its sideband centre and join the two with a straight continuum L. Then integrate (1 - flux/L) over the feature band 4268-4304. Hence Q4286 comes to 1.3 Ang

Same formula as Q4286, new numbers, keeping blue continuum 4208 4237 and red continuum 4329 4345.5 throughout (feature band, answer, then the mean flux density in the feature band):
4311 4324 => 1.1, 2.88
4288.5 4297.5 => 1.1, 2.6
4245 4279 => 1.7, 2.63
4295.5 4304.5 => 1.0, 2.7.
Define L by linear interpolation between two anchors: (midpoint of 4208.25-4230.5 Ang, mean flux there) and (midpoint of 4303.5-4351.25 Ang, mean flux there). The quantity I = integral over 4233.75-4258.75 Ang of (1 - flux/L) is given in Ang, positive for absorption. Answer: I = 1.22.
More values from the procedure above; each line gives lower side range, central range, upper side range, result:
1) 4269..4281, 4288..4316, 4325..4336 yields 2.0 Ang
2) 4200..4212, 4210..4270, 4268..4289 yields 1.1 Ang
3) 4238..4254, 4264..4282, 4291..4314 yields -0.9 Ang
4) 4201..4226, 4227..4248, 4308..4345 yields 0.9 Ang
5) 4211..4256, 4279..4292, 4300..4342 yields 0.9 Ang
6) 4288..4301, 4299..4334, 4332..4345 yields 0.4 Ang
